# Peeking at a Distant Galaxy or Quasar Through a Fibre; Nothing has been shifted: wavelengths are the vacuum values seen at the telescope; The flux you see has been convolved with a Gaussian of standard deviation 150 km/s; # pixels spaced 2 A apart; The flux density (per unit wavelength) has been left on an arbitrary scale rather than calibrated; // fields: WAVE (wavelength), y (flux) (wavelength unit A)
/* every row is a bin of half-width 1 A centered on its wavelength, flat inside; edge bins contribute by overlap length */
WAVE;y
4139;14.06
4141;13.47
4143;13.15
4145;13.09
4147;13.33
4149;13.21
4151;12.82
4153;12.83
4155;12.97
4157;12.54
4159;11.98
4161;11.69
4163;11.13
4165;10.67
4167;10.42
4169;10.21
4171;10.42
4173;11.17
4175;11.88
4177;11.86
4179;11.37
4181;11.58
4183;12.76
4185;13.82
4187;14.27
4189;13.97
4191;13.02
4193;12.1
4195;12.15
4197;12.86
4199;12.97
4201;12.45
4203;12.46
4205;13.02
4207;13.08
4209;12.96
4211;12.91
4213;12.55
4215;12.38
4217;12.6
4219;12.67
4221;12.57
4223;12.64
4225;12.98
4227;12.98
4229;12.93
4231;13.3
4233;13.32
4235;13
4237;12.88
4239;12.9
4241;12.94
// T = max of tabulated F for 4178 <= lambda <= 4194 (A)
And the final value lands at 14.27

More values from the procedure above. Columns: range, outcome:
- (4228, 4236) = 13.32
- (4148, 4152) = 13.21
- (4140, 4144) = 13.47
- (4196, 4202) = 12.97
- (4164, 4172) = 10.67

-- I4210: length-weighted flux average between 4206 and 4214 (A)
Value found 12.9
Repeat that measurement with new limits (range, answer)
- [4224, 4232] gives 13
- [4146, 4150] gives 13.3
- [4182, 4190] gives 13.7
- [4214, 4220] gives 12.5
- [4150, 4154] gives 12.8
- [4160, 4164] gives 11.4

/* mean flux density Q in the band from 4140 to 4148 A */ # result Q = 13.3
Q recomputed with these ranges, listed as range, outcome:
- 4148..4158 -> 12.9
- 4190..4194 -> 12.6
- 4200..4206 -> 12.6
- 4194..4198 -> 12.5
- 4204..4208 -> 13.1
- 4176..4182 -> 11.6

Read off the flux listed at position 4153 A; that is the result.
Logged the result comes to 12.83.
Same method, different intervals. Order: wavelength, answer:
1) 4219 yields 12.67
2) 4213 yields 12.55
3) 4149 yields 13.21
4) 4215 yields 12.38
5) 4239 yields 12.9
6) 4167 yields 10.42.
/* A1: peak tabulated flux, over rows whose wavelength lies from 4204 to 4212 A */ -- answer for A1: 13.08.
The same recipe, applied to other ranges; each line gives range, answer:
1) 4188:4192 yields 13.97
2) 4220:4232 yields 13.3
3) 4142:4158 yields 13.33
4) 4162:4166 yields 11.13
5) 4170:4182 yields 11.88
